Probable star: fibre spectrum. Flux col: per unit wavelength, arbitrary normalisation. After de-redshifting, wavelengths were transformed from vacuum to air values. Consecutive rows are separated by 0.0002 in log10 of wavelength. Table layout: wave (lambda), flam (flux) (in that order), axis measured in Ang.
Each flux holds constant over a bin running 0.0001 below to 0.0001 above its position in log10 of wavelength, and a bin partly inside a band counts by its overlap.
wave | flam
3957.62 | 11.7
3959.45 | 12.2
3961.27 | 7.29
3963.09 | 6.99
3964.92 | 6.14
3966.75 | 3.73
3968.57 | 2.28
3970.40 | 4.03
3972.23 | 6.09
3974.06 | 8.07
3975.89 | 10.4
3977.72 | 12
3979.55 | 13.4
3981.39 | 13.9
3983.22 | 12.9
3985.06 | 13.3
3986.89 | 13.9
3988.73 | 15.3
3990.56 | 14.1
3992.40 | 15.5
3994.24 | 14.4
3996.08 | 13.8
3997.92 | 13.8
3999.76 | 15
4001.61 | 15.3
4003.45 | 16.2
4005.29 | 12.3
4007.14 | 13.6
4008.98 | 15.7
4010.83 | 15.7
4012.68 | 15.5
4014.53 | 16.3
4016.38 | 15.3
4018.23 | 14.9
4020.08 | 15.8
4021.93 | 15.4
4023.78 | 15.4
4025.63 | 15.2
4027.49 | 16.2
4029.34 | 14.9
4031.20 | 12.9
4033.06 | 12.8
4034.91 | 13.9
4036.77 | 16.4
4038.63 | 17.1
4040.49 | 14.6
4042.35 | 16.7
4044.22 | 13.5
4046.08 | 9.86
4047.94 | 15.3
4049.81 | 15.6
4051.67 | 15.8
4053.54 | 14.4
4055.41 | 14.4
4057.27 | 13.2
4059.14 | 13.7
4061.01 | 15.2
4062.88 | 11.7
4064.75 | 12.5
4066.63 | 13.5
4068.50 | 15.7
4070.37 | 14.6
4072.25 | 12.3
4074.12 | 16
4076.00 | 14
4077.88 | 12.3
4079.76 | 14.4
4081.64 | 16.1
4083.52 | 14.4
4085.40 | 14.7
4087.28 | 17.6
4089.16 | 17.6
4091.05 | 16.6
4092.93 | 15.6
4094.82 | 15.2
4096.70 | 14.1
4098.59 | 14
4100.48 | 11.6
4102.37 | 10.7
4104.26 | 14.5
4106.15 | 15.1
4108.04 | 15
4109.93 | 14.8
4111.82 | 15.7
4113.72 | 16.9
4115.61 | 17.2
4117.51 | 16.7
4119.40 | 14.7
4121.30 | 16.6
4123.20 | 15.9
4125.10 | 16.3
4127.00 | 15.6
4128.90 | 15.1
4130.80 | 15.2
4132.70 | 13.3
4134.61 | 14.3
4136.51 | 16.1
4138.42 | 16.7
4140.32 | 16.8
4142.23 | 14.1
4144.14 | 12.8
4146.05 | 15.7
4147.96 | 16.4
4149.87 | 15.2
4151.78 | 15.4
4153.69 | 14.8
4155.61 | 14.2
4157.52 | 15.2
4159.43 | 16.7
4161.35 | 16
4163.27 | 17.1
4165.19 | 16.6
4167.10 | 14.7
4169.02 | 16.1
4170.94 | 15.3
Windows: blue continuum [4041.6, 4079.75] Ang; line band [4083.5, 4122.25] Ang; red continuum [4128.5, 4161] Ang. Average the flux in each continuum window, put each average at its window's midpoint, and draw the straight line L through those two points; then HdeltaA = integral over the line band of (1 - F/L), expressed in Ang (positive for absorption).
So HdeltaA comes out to -1.7 Ang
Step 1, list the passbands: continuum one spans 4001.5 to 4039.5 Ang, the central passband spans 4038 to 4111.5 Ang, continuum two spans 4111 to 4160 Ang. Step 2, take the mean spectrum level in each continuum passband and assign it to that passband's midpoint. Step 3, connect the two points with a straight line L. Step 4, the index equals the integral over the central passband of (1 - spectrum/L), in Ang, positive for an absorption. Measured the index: 3.96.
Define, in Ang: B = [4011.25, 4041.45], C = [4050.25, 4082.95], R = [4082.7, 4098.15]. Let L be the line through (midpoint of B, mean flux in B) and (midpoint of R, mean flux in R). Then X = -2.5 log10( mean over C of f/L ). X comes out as 0.10 mag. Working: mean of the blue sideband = 15.2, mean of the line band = 14.1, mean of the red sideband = 15.7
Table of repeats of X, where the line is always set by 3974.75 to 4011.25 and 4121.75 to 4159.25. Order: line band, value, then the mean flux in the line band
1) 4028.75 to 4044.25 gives -0.03 mag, 14.8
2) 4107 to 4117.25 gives -0.07 mag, 16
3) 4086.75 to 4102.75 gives 0.00 mag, 14.8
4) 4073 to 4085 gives 0.02 mag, 14.5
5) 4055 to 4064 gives 0.07 mag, 13.6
